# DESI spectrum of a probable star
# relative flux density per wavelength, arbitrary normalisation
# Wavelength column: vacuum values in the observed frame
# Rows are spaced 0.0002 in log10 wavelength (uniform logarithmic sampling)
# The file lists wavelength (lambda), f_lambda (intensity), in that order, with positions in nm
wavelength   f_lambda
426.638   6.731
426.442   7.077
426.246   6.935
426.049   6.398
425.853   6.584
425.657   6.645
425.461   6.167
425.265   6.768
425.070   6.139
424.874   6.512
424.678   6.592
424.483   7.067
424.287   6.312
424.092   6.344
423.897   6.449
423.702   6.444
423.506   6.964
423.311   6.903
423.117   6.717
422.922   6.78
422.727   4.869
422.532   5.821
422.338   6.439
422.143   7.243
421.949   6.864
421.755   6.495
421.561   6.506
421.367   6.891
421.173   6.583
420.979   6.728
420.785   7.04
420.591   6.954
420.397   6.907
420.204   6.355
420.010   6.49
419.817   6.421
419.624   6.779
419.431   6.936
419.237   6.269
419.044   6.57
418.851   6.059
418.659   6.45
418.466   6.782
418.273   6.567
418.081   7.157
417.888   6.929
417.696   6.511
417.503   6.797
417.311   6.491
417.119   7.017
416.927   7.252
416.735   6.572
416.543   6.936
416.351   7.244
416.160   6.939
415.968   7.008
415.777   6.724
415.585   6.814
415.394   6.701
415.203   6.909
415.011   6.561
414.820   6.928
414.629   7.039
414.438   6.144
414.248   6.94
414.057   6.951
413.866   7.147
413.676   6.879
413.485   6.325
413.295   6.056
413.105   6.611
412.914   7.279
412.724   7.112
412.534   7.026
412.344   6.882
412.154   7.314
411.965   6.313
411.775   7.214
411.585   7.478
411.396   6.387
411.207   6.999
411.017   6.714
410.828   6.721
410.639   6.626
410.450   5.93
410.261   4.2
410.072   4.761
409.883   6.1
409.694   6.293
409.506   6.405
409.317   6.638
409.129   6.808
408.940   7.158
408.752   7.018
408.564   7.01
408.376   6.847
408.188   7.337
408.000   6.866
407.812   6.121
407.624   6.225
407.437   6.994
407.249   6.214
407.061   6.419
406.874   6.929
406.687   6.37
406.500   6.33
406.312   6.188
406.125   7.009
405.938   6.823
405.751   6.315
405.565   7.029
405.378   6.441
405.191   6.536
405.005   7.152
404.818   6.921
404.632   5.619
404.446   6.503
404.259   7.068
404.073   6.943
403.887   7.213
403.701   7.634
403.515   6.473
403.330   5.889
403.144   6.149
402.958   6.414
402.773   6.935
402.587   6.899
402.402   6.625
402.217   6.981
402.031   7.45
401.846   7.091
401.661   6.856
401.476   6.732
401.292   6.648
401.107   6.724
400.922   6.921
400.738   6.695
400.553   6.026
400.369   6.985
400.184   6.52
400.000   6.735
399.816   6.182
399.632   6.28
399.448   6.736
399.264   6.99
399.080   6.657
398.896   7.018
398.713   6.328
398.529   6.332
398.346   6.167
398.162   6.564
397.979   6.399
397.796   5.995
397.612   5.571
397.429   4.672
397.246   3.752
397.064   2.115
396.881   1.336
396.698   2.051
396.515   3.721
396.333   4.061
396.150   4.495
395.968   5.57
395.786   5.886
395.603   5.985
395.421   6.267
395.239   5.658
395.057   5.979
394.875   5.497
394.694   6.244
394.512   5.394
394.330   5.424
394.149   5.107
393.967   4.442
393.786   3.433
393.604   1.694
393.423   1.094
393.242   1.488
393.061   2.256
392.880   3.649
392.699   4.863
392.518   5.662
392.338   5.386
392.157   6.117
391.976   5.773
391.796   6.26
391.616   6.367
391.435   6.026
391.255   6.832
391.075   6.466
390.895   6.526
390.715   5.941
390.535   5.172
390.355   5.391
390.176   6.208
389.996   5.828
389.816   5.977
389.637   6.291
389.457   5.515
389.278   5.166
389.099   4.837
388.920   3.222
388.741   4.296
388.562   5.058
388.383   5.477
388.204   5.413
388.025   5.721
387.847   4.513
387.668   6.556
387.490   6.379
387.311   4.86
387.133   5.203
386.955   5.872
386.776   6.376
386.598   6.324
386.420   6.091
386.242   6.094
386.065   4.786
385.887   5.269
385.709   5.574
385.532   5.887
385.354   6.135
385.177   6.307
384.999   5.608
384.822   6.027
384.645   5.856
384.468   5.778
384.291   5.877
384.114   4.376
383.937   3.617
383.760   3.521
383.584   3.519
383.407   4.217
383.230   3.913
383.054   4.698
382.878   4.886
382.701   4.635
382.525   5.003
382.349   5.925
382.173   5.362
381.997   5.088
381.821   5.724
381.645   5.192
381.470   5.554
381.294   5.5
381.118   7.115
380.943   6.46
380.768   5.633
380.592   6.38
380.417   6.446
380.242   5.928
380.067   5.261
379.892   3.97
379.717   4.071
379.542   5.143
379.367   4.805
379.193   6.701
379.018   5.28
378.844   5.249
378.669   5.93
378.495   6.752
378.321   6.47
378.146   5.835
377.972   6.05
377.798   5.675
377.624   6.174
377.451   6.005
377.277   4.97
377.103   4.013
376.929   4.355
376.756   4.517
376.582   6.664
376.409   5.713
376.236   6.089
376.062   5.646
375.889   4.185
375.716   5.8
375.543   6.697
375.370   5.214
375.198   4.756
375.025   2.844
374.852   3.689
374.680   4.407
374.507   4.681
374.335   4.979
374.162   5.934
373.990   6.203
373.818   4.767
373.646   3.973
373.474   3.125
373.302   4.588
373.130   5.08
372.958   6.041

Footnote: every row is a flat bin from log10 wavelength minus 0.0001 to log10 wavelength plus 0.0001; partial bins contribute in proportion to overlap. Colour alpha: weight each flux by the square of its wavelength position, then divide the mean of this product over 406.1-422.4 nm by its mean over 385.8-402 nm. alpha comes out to 1.35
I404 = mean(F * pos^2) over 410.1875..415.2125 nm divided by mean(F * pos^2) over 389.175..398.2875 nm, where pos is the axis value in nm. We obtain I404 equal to 1.5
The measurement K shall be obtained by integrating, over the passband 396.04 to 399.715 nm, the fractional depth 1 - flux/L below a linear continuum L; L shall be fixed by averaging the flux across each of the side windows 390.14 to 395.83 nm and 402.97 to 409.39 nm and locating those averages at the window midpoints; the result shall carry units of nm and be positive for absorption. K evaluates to 0.36 nm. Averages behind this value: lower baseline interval 5.12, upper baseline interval 6.68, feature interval 5.16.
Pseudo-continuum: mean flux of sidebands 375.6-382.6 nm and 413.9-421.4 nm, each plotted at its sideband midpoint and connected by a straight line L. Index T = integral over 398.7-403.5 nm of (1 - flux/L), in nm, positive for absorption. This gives -0.33 nm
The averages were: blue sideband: 5.57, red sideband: 6.75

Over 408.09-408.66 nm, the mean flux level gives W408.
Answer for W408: 7.07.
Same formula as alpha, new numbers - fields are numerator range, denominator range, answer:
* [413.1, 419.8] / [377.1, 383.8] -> 1.50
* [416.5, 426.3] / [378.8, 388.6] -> 1.48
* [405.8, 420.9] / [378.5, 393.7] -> 1.45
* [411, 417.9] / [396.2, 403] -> 1.24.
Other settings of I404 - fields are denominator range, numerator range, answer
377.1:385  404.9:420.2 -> 1.46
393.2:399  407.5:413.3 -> 1.48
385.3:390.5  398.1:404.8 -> 1.29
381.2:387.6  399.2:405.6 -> 1.38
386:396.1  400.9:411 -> 1.35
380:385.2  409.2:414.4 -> 1.44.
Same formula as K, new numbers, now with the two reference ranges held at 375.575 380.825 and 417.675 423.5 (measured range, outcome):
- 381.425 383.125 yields 0.13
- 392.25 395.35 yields 0.84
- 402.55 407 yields -0.32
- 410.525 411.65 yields -0.07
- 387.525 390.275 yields 0.21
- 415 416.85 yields -0.10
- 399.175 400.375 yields -0.10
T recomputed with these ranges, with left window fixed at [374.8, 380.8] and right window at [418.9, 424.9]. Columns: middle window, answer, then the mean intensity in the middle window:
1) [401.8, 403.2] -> -0.18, 6.82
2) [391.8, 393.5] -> 0.48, 4.17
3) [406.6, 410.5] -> -0.12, 6.42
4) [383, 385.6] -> 0.26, 5.02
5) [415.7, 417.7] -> -0.13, 6.88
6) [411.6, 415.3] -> -0.28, 6.84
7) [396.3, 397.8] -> 0.60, 3.55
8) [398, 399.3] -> -0.13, 6.55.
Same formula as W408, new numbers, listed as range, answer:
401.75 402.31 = 7.17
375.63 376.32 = 5.42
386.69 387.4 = 5.57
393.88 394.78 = 5.32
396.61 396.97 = 1.69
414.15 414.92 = 6.77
